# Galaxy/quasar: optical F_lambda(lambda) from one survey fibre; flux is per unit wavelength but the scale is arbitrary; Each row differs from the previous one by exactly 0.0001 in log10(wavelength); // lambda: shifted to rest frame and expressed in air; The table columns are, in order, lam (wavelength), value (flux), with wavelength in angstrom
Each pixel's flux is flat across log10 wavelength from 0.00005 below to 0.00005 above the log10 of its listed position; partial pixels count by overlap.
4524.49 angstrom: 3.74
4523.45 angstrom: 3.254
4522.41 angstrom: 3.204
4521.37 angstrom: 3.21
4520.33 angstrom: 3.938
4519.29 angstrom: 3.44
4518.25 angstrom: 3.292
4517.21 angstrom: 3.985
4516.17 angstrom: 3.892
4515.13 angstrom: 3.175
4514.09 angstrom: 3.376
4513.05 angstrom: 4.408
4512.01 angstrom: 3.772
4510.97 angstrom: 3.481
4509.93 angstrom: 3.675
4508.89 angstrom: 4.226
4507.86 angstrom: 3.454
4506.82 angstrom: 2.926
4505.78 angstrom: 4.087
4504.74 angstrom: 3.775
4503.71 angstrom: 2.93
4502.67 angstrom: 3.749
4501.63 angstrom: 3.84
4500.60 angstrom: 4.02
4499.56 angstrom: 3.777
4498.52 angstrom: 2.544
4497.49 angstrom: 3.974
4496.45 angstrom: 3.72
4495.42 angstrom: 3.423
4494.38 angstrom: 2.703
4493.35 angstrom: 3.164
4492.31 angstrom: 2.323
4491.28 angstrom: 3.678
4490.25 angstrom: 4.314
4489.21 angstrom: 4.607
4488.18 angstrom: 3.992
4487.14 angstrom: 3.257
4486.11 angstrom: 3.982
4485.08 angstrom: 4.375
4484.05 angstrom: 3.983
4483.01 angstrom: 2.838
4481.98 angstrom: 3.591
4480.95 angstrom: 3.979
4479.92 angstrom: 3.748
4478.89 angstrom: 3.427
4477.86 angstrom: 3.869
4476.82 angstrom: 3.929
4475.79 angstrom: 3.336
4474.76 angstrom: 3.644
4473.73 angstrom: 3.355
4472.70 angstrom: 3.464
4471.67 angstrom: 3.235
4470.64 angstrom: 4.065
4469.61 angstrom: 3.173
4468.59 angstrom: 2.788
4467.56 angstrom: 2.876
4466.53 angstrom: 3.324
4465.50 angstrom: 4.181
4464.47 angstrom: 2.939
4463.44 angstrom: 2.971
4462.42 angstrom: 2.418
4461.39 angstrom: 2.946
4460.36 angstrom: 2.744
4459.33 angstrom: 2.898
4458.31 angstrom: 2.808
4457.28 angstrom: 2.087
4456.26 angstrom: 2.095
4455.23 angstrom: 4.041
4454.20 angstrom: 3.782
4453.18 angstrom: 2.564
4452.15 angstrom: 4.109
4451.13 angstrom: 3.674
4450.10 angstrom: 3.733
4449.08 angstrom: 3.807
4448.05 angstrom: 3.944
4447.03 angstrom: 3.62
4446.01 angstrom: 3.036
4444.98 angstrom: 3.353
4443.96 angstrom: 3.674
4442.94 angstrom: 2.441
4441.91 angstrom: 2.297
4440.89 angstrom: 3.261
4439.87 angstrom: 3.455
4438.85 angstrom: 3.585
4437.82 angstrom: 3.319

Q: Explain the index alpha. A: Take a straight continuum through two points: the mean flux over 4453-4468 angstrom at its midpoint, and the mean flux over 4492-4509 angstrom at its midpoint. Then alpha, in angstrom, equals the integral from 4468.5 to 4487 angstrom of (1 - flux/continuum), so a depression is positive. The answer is -2.5 angstrom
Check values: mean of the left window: 2.99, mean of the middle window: 3.61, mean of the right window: 3.44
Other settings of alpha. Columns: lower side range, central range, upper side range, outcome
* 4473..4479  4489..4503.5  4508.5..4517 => 0.6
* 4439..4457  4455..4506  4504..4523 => 1.0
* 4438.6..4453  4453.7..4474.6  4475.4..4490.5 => 2.8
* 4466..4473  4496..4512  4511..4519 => -0.2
